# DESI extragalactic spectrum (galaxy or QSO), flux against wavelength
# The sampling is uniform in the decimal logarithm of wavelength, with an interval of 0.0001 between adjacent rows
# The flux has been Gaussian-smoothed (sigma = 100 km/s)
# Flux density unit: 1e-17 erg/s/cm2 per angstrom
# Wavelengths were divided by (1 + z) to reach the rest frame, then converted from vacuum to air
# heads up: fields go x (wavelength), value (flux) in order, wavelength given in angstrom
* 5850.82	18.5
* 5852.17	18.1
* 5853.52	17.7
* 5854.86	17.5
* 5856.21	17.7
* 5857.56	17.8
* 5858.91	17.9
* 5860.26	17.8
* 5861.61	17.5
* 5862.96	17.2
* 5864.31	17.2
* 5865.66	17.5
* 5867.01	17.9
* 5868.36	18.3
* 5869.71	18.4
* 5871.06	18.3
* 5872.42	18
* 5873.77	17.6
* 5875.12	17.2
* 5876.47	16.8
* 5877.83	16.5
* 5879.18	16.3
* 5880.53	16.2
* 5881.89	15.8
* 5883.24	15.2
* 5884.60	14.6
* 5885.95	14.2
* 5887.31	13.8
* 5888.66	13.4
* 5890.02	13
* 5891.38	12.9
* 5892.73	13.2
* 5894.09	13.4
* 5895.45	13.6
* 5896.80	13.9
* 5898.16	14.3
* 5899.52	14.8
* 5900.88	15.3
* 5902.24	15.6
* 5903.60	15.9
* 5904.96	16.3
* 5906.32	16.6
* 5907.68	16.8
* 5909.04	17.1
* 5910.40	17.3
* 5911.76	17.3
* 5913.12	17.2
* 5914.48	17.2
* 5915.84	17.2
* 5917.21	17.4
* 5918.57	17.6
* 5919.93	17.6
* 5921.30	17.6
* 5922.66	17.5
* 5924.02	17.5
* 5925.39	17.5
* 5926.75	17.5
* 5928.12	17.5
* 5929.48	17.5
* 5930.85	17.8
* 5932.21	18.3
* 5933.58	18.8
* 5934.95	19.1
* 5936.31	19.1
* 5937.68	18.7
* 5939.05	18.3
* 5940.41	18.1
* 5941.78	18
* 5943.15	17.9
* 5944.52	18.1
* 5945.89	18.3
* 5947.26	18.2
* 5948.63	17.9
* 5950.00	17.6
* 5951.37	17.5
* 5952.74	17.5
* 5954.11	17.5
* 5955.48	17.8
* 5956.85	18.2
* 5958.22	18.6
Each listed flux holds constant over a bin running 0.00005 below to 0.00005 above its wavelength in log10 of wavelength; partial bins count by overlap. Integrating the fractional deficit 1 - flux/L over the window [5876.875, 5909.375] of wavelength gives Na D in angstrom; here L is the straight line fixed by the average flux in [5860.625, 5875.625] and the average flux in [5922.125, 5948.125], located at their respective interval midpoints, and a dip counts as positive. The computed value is 5.3 angstrom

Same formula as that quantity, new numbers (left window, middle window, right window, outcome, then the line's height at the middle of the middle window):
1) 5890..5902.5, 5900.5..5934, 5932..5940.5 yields -1.6 angstrom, 16.5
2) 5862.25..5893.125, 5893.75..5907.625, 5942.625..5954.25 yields 1.3 angstrom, 16.7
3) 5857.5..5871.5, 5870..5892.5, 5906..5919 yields 2.5 angstrom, 17.6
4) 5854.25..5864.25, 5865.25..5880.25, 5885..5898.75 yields -1.5 angstrom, 15.9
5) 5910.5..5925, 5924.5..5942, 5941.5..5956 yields -0.5 angstrom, 17.6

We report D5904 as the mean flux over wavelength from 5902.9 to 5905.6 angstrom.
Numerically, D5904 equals 16.1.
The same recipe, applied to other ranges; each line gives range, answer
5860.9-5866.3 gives 17.4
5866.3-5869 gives 18.1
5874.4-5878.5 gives 16.8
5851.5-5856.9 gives 17.8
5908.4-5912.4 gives 17.2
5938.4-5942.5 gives 18.1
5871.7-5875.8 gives 17.6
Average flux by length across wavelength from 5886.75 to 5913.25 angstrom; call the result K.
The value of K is 15.1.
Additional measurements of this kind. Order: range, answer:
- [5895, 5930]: 16.6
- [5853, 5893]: 16.5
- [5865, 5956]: 16.8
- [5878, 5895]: 14.4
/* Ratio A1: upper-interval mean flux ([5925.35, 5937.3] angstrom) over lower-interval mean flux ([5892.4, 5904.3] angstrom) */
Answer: 1.3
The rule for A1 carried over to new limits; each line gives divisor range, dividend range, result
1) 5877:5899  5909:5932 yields 1.21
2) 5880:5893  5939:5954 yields 1.26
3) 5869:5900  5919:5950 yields 1.18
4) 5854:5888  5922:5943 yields 1.07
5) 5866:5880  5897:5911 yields 0.91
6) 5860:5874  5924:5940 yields 1.02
